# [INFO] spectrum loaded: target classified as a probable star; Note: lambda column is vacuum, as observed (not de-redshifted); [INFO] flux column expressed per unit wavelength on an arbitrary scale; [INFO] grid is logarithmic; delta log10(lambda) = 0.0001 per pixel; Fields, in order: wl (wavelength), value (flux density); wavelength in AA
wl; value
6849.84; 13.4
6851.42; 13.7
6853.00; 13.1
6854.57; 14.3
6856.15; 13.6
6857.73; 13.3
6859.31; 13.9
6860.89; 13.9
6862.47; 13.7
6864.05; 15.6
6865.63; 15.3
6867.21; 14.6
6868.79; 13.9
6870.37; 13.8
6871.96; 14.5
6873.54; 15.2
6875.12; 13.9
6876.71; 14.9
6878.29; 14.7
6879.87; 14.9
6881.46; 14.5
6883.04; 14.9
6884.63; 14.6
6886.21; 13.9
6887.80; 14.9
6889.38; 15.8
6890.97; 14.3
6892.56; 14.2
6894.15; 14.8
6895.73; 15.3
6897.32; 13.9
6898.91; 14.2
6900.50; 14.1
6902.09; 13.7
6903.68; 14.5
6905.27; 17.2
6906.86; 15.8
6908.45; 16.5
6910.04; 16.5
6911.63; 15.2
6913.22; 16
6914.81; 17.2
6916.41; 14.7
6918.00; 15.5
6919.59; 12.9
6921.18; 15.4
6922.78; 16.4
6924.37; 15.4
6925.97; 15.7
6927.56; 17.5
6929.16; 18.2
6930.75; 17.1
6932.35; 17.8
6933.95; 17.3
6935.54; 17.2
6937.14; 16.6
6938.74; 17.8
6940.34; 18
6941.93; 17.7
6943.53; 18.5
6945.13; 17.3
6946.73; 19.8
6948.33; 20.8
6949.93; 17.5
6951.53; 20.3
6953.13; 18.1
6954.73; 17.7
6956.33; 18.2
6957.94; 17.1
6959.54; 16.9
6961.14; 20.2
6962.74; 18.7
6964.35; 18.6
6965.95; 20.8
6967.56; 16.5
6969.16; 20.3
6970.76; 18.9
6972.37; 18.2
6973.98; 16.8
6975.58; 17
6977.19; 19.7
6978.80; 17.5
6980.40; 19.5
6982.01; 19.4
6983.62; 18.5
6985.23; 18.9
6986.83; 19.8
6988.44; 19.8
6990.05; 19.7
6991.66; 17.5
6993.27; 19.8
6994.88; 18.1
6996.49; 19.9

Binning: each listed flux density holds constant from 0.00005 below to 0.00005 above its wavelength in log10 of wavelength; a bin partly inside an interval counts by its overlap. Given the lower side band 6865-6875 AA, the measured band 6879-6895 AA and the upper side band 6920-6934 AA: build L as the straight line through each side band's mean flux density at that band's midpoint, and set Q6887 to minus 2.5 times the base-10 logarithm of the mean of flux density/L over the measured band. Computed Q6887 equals 0.03 mag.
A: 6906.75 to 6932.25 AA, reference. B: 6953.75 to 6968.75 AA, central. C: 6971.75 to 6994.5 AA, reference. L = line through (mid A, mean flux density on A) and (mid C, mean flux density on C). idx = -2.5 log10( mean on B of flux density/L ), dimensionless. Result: -0.033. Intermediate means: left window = 16.1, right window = 18.7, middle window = 18.3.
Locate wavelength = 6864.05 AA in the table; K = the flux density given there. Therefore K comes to 15.6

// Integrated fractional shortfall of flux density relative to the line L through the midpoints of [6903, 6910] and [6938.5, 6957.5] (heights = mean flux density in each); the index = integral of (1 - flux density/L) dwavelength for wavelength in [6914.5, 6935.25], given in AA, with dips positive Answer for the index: 1.1 AA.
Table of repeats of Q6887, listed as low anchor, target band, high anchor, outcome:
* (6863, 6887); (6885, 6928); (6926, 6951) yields 0.07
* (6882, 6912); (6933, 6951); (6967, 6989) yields -0.07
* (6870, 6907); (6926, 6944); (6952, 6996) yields -0.04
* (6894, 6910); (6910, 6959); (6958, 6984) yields -0.03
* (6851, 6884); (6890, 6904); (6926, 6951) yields 0.10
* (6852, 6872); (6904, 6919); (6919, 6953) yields 0.02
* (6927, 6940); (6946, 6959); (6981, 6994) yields -0.04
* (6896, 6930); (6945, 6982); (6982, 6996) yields -0.04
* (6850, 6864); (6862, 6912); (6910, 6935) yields 0.00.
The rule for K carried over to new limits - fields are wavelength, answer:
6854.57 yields 14.3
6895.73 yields 15.3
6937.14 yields 16.6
